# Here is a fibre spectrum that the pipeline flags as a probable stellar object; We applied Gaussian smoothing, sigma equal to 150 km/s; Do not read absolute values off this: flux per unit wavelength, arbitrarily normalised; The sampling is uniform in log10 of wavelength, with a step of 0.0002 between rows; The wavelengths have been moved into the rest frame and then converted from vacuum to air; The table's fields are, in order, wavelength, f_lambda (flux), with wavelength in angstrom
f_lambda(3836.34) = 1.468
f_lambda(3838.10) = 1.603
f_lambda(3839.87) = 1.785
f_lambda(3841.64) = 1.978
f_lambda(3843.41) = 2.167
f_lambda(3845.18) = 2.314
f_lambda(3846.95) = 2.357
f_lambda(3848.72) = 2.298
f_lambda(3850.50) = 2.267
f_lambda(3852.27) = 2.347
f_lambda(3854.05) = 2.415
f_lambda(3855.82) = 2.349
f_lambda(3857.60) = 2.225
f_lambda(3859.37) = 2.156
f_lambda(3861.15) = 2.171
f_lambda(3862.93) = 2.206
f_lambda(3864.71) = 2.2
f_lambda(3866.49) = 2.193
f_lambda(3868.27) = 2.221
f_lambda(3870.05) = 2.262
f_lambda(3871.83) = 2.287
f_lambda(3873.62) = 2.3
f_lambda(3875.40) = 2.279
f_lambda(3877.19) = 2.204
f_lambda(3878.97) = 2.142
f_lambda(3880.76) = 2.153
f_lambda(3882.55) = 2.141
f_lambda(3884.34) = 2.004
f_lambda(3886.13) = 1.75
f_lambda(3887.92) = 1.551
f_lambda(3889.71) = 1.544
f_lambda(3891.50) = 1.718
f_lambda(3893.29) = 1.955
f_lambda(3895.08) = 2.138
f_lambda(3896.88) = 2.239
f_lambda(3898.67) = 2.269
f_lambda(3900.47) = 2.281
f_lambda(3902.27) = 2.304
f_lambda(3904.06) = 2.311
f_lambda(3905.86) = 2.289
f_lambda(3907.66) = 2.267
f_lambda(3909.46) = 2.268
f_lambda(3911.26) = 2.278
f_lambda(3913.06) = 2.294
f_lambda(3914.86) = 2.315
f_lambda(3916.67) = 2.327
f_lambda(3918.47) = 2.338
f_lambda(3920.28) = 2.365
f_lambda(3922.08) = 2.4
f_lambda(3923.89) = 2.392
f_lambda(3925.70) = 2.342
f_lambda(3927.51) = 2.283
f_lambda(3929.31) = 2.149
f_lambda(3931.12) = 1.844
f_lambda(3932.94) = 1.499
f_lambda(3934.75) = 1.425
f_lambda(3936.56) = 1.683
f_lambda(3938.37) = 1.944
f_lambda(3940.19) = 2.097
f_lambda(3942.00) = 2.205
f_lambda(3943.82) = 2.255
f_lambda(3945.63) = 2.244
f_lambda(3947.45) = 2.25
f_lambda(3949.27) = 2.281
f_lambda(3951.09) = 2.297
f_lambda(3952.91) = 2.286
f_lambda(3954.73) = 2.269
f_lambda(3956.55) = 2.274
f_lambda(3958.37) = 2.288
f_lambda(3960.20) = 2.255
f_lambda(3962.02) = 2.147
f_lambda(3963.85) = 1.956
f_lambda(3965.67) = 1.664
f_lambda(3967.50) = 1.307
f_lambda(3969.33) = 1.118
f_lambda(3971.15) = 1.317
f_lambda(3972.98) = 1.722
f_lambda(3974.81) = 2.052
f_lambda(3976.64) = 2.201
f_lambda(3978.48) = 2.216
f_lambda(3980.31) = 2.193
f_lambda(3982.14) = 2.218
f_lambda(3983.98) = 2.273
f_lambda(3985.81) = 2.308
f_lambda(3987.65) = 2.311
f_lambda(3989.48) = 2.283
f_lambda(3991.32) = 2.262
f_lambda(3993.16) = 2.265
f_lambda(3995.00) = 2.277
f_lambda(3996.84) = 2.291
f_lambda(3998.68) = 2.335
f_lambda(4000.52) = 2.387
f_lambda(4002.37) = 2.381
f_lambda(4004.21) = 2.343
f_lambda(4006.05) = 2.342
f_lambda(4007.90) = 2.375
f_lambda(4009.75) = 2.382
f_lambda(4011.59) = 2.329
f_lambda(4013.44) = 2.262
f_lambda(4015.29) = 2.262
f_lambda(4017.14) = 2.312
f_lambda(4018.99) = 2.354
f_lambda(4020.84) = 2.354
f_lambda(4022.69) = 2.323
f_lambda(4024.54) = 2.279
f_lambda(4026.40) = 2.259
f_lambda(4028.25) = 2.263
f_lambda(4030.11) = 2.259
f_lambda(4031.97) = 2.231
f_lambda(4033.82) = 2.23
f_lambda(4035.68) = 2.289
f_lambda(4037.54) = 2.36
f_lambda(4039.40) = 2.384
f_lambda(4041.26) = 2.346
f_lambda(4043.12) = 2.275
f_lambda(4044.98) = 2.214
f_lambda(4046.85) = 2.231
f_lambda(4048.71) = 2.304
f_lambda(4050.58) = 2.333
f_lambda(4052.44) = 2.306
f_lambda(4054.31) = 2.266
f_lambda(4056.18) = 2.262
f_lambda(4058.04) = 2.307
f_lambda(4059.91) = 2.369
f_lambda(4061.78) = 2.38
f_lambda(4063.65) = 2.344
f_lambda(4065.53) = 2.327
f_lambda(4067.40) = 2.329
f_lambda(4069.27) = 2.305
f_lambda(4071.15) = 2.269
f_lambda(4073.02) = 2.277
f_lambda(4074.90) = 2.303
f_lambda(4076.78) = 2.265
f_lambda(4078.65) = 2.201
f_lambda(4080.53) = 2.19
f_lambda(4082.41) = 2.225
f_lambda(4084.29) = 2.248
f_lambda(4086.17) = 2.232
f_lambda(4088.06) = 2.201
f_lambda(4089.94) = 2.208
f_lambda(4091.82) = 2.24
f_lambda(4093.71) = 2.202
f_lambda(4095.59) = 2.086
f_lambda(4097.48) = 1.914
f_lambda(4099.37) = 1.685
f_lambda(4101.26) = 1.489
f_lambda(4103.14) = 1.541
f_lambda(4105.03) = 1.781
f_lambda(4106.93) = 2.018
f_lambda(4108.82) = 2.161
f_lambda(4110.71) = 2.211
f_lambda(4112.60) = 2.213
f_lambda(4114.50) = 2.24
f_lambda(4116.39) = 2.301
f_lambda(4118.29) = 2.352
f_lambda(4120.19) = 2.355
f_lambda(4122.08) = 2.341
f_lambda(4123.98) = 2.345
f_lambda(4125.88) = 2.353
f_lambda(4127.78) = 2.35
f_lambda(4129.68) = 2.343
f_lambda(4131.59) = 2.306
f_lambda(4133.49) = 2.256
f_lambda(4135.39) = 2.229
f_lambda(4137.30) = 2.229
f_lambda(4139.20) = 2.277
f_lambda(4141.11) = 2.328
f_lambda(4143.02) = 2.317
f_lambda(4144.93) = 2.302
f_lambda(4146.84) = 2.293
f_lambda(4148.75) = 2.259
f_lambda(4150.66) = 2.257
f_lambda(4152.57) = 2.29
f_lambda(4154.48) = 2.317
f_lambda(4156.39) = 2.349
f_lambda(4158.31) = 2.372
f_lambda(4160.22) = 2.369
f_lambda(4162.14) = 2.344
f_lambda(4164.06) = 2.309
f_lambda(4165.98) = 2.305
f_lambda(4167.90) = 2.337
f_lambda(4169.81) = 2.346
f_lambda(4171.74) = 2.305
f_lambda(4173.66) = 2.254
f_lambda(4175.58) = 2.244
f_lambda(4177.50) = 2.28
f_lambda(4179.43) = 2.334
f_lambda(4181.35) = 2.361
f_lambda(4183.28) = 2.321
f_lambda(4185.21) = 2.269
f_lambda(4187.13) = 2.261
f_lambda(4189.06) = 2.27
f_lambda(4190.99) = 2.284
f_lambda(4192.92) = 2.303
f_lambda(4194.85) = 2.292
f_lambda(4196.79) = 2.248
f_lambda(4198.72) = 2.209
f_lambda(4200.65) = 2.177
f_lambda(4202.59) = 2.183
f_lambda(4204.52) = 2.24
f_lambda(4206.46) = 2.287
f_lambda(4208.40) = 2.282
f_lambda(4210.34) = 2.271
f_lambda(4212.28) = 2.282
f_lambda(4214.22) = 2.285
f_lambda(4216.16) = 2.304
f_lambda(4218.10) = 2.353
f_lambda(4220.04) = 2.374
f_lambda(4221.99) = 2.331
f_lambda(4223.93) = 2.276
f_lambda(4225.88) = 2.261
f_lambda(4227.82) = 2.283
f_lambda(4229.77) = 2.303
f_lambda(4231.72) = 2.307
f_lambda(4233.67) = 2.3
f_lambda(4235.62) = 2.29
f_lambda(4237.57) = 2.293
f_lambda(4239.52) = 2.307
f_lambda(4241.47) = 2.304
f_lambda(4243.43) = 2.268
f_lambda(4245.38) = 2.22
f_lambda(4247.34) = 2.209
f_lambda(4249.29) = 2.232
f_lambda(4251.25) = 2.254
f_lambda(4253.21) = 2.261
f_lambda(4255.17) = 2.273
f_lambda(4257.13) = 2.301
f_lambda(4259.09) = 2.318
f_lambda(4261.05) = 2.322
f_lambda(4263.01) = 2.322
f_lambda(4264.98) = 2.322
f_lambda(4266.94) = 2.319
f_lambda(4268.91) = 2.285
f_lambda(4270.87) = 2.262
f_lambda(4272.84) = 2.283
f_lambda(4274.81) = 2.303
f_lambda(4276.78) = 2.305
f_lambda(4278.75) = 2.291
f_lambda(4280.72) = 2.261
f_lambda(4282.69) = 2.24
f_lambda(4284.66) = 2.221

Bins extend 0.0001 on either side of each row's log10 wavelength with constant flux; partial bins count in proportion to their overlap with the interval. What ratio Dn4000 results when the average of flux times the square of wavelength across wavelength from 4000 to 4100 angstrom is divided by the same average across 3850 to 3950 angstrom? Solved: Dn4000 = 1.1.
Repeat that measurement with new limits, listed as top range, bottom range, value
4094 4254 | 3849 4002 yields 1.19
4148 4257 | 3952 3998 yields 1.23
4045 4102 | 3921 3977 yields 1.17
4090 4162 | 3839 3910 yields 1.16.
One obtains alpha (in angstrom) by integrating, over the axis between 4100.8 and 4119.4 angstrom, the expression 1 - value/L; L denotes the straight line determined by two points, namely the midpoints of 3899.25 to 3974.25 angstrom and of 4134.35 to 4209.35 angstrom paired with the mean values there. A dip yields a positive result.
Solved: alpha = 1.6 angstrom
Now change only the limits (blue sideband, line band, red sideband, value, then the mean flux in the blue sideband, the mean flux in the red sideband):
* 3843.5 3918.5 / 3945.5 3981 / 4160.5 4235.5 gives 3.25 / 2.19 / 2.29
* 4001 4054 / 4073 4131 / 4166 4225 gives 3.56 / 2.31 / 2.29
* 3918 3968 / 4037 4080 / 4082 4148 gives -2.98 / 2.1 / 2.18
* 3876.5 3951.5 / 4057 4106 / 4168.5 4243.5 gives 1.41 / 2.12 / 2.29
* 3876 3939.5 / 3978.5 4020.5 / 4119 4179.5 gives -2.45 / 2.1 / 2.31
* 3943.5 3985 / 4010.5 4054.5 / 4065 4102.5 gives -3.91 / 2.04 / 2.15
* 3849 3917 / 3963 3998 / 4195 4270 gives 3.00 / 2.17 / 2.28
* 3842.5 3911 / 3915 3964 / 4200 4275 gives 0.78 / 2.17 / 2.28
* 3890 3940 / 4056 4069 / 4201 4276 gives -0.76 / 2.14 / 2.29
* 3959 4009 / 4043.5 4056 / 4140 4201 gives -0.58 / 2.11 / 2.3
